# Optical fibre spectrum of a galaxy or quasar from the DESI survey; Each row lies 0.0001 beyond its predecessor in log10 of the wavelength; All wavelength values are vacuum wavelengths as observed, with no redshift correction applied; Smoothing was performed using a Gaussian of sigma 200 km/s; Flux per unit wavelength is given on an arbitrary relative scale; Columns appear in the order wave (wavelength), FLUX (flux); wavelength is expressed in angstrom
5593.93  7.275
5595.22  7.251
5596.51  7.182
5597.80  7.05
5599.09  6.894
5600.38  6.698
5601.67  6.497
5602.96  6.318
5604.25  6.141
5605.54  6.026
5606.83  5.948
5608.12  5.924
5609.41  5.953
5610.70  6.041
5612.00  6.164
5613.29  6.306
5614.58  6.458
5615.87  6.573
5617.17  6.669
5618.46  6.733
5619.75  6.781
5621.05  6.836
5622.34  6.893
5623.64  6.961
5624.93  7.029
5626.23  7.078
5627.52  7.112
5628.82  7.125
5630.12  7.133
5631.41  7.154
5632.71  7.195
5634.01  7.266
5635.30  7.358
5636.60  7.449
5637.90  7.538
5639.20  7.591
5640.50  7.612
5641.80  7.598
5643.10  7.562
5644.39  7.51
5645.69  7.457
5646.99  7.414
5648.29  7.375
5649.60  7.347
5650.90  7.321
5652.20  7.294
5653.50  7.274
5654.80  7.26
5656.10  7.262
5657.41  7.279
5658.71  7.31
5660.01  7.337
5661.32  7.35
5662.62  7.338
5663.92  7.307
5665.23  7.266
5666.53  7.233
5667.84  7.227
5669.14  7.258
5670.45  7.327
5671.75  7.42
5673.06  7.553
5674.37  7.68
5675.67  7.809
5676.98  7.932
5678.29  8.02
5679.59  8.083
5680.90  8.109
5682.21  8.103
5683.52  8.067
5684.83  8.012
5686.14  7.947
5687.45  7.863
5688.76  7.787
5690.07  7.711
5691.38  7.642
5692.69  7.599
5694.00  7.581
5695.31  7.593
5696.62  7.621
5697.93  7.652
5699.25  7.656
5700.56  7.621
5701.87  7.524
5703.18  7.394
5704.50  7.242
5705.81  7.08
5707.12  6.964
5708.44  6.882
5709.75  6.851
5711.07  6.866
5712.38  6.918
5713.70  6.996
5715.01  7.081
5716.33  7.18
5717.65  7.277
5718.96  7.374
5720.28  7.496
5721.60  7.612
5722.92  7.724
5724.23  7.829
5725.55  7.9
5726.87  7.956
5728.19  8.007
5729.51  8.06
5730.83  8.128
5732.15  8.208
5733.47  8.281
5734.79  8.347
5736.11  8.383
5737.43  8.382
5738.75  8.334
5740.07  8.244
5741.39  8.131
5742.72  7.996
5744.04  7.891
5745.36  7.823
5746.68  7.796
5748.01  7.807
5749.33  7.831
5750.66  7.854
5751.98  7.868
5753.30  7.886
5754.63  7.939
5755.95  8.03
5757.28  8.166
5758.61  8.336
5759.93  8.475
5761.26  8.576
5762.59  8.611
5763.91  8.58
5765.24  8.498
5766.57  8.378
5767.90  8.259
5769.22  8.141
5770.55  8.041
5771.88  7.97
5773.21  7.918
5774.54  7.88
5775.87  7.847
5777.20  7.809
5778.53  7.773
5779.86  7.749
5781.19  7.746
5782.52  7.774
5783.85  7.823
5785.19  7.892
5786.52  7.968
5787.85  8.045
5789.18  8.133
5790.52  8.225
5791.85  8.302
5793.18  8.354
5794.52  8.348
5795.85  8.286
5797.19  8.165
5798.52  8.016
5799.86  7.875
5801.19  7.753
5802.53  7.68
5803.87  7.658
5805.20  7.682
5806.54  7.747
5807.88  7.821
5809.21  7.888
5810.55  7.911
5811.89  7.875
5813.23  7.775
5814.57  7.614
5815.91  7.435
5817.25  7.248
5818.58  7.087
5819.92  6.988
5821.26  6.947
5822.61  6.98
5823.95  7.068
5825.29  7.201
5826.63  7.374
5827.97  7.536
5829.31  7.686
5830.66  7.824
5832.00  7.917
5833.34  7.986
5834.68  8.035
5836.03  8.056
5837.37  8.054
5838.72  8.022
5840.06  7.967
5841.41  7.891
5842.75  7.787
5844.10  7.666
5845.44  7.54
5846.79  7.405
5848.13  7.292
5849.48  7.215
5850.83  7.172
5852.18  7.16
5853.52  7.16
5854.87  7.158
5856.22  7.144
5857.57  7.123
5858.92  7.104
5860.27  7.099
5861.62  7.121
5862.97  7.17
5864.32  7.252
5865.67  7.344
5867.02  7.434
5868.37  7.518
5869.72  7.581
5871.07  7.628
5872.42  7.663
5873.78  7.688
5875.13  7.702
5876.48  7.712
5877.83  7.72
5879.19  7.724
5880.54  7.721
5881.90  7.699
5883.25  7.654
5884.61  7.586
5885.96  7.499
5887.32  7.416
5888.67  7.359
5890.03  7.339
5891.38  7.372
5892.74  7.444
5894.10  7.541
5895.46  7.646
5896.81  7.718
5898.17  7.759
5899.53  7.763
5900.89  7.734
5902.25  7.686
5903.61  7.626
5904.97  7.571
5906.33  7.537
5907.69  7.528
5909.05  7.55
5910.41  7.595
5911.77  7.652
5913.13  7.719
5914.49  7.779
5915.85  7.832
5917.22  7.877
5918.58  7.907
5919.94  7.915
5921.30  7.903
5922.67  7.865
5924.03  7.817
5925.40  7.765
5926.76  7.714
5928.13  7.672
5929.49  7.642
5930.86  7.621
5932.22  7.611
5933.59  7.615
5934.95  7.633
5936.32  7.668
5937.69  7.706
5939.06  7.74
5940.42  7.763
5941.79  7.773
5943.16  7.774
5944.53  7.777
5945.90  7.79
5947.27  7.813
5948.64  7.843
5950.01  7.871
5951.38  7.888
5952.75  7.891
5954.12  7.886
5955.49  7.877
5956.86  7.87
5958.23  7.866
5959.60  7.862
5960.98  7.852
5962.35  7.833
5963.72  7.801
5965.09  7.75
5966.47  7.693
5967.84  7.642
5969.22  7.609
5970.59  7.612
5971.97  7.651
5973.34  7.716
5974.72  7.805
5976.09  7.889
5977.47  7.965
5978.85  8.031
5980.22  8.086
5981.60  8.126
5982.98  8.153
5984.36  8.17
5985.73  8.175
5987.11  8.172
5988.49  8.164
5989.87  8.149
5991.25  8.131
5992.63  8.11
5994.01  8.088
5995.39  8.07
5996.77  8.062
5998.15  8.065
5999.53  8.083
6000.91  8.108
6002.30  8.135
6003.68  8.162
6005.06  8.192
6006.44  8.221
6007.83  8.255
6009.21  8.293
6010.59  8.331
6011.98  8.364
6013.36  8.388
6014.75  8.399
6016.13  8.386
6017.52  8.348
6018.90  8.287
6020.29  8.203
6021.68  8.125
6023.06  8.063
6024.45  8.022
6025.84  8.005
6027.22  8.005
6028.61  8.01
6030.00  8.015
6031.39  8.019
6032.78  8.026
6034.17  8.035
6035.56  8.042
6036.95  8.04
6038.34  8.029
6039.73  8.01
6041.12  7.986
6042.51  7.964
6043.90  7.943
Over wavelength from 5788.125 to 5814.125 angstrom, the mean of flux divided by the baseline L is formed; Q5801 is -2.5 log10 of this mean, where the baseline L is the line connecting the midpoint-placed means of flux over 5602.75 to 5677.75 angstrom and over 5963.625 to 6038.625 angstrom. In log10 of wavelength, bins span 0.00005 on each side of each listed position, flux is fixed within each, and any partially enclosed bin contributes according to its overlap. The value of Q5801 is -0.06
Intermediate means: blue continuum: 7.09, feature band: 7.97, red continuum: 8.07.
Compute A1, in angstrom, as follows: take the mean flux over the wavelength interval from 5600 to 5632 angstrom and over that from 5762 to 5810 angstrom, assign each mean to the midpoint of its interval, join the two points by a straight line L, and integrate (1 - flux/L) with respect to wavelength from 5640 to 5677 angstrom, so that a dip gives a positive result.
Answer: -2.5 angstrom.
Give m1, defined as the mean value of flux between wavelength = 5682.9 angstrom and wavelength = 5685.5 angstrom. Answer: 8.03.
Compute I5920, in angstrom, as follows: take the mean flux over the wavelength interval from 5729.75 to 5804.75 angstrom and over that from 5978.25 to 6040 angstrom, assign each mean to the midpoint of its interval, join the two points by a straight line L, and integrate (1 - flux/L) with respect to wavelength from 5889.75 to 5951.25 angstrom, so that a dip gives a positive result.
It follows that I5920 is 3.14 angstrom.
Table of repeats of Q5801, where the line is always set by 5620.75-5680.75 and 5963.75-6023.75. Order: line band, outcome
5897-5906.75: 0.03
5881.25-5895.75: 0.05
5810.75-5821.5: 0.04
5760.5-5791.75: -0.06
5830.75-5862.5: 0.04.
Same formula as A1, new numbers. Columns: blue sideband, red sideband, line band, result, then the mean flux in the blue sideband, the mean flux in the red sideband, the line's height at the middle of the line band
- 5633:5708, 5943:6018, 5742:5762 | -0.97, 7.52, 8.01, 7.65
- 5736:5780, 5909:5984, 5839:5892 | 3.10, 8.09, 7.8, 7.92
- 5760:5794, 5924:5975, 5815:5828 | 1.35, 8.1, 7.75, 8.01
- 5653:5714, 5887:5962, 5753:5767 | -1.42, 7.49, 7.72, 7.56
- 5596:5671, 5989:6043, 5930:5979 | 1.11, 7.01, 8.13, 7.95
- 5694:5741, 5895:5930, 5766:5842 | -1.44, 7.62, 7.72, 7.67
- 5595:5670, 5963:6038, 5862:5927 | 1.12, 7.01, 8.06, 7.76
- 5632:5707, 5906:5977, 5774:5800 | -1.29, 7.53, 7.76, 7.63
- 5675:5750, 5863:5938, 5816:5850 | 0.52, 7.72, 7.64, 7.67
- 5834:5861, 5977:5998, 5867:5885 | -0.07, 7.5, 8.11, 7.62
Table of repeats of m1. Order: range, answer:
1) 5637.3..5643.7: 7.57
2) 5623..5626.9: 7.03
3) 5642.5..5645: 7.56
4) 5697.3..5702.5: 7.61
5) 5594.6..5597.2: 7.21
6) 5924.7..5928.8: 7.71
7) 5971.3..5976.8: 7.77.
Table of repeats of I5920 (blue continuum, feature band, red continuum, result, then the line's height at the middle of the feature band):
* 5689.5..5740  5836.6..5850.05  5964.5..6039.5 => 0.2 angstrom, 7.82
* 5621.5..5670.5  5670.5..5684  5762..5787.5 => -0.7 angstrom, 7.48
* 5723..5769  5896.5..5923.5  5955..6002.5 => 0.9 angstrom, 8.01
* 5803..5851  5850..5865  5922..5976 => 1.0 angstrom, 7.64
